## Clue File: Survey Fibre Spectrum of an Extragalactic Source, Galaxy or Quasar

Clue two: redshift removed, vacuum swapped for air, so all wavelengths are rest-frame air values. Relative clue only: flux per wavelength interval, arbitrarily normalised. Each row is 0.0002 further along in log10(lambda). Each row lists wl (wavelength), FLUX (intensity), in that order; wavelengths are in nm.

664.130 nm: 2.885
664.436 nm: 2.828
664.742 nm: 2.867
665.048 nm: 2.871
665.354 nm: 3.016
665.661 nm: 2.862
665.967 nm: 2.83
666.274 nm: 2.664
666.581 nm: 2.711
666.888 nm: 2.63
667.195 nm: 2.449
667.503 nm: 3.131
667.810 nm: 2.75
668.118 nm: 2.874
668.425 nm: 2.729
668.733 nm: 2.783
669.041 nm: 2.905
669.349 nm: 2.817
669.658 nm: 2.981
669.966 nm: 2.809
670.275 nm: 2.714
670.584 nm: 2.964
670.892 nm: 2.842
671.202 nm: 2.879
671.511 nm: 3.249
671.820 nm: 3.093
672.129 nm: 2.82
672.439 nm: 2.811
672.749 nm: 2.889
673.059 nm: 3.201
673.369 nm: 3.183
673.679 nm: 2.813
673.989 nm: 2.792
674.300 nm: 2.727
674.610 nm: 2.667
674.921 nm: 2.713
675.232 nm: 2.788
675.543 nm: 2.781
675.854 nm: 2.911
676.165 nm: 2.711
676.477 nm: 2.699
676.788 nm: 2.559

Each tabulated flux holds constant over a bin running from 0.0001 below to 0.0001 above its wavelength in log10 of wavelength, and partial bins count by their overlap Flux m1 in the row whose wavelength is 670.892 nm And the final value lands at 2.842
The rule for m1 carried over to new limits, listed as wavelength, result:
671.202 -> 2.879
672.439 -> 2.811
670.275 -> 2.714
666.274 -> 2.664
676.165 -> 2.711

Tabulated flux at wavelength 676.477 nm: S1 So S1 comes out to 2.699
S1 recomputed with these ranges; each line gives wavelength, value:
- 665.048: 2.871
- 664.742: 2.867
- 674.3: 2.727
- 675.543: 2.781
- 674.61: 2.667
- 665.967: 2.83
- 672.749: 2.889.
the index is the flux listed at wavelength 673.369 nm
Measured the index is 3.183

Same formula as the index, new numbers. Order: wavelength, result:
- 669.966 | 2.809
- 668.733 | 2.783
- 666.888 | 2.63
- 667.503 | 3.131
